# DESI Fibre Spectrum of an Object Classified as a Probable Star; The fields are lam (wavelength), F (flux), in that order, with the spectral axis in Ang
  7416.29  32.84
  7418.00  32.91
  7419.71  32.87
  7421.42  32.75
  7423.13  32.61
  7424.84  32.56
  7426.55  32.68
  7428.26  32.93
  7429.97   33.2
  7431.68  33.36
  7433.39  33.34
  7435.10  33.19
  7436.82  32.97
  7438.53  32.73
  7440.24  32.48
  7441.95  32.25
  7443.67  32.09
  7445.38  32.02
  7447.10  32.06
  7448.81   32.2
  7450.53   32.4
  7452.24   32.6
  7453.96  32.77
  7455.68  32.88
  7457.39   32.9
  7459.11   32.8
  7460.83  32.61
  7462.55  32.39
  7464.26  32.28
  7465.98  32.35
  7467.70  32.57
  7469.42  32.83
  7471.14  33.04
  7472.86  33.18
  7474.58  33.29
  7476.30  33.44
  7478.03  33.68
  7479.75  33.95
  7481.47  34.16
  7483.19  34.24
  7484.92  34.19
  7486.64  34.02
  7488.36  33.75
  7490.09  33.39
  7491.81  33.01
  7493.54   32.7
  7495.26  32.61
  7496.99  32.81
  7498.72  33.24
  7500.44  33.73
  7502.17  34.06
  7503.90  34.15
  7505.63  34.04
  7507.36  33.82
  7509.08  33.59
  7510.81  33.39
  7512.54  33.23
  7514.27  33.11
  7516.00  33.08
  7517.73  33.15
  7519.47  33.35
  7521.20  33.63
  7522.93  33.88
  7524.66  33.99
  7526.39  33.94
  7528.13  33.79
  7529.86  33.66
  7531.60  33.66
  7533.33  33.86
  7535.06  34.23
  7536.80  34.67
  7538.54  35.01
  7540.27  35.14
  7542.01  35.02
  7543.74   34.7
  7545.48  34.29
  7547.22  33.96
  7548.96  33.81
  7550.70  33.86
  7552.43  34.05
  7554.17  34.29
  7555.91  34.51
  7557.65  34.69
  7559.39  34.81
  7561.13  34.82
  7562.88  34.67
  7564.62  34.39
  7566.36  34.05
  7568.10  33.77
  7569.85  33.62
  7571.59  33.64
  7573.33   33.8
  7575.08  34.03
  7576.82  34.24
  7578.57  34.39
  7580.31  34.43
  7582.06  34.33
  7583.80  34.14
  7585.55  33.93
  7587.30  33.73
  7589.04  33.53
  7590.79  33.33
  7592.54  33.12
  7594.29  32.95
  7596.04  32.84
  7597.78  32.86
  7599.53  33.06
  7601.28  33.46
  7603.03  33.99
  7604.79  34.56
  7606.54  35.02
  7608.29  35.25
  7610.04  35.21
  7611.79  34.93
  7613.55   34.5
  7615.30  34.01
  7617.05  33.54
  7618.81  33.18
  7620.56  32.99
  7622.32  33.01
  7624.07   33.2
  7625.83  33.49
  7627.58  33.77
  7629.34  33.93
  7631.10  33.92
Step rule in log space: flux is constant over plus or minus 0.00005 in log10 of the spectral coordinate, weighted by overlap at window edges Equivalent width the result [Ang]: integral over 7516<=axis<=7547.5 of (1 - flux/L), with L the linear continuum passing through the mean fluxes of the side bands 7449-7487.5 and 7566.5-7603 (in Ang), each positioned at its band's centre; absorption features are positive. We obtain -0.6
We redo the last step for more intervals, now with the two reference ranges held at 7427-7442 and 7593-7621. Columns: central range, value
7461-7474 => 0.2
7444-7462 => 0.3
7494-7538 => -0.3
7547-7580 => -0.5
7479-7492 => -0.2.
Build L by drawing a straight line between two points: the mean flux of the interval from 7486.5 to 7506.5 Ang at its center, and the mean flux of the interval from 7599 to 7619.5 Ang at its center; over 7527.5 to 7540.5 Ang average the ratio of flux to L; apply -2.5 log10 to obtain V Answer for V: -0.02 mag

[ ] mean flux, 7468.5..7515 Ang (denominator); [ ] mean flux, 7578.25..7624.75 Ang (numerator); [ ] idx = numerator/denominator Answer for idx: 1.0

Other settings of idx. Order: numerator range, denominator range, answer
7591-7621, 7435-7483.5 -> 1.03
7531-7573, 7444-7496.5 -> 1.04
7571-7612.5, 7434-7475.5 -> 1.04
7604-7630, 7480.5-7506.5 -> 1.01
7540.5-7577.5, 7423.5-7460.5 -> 1.05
